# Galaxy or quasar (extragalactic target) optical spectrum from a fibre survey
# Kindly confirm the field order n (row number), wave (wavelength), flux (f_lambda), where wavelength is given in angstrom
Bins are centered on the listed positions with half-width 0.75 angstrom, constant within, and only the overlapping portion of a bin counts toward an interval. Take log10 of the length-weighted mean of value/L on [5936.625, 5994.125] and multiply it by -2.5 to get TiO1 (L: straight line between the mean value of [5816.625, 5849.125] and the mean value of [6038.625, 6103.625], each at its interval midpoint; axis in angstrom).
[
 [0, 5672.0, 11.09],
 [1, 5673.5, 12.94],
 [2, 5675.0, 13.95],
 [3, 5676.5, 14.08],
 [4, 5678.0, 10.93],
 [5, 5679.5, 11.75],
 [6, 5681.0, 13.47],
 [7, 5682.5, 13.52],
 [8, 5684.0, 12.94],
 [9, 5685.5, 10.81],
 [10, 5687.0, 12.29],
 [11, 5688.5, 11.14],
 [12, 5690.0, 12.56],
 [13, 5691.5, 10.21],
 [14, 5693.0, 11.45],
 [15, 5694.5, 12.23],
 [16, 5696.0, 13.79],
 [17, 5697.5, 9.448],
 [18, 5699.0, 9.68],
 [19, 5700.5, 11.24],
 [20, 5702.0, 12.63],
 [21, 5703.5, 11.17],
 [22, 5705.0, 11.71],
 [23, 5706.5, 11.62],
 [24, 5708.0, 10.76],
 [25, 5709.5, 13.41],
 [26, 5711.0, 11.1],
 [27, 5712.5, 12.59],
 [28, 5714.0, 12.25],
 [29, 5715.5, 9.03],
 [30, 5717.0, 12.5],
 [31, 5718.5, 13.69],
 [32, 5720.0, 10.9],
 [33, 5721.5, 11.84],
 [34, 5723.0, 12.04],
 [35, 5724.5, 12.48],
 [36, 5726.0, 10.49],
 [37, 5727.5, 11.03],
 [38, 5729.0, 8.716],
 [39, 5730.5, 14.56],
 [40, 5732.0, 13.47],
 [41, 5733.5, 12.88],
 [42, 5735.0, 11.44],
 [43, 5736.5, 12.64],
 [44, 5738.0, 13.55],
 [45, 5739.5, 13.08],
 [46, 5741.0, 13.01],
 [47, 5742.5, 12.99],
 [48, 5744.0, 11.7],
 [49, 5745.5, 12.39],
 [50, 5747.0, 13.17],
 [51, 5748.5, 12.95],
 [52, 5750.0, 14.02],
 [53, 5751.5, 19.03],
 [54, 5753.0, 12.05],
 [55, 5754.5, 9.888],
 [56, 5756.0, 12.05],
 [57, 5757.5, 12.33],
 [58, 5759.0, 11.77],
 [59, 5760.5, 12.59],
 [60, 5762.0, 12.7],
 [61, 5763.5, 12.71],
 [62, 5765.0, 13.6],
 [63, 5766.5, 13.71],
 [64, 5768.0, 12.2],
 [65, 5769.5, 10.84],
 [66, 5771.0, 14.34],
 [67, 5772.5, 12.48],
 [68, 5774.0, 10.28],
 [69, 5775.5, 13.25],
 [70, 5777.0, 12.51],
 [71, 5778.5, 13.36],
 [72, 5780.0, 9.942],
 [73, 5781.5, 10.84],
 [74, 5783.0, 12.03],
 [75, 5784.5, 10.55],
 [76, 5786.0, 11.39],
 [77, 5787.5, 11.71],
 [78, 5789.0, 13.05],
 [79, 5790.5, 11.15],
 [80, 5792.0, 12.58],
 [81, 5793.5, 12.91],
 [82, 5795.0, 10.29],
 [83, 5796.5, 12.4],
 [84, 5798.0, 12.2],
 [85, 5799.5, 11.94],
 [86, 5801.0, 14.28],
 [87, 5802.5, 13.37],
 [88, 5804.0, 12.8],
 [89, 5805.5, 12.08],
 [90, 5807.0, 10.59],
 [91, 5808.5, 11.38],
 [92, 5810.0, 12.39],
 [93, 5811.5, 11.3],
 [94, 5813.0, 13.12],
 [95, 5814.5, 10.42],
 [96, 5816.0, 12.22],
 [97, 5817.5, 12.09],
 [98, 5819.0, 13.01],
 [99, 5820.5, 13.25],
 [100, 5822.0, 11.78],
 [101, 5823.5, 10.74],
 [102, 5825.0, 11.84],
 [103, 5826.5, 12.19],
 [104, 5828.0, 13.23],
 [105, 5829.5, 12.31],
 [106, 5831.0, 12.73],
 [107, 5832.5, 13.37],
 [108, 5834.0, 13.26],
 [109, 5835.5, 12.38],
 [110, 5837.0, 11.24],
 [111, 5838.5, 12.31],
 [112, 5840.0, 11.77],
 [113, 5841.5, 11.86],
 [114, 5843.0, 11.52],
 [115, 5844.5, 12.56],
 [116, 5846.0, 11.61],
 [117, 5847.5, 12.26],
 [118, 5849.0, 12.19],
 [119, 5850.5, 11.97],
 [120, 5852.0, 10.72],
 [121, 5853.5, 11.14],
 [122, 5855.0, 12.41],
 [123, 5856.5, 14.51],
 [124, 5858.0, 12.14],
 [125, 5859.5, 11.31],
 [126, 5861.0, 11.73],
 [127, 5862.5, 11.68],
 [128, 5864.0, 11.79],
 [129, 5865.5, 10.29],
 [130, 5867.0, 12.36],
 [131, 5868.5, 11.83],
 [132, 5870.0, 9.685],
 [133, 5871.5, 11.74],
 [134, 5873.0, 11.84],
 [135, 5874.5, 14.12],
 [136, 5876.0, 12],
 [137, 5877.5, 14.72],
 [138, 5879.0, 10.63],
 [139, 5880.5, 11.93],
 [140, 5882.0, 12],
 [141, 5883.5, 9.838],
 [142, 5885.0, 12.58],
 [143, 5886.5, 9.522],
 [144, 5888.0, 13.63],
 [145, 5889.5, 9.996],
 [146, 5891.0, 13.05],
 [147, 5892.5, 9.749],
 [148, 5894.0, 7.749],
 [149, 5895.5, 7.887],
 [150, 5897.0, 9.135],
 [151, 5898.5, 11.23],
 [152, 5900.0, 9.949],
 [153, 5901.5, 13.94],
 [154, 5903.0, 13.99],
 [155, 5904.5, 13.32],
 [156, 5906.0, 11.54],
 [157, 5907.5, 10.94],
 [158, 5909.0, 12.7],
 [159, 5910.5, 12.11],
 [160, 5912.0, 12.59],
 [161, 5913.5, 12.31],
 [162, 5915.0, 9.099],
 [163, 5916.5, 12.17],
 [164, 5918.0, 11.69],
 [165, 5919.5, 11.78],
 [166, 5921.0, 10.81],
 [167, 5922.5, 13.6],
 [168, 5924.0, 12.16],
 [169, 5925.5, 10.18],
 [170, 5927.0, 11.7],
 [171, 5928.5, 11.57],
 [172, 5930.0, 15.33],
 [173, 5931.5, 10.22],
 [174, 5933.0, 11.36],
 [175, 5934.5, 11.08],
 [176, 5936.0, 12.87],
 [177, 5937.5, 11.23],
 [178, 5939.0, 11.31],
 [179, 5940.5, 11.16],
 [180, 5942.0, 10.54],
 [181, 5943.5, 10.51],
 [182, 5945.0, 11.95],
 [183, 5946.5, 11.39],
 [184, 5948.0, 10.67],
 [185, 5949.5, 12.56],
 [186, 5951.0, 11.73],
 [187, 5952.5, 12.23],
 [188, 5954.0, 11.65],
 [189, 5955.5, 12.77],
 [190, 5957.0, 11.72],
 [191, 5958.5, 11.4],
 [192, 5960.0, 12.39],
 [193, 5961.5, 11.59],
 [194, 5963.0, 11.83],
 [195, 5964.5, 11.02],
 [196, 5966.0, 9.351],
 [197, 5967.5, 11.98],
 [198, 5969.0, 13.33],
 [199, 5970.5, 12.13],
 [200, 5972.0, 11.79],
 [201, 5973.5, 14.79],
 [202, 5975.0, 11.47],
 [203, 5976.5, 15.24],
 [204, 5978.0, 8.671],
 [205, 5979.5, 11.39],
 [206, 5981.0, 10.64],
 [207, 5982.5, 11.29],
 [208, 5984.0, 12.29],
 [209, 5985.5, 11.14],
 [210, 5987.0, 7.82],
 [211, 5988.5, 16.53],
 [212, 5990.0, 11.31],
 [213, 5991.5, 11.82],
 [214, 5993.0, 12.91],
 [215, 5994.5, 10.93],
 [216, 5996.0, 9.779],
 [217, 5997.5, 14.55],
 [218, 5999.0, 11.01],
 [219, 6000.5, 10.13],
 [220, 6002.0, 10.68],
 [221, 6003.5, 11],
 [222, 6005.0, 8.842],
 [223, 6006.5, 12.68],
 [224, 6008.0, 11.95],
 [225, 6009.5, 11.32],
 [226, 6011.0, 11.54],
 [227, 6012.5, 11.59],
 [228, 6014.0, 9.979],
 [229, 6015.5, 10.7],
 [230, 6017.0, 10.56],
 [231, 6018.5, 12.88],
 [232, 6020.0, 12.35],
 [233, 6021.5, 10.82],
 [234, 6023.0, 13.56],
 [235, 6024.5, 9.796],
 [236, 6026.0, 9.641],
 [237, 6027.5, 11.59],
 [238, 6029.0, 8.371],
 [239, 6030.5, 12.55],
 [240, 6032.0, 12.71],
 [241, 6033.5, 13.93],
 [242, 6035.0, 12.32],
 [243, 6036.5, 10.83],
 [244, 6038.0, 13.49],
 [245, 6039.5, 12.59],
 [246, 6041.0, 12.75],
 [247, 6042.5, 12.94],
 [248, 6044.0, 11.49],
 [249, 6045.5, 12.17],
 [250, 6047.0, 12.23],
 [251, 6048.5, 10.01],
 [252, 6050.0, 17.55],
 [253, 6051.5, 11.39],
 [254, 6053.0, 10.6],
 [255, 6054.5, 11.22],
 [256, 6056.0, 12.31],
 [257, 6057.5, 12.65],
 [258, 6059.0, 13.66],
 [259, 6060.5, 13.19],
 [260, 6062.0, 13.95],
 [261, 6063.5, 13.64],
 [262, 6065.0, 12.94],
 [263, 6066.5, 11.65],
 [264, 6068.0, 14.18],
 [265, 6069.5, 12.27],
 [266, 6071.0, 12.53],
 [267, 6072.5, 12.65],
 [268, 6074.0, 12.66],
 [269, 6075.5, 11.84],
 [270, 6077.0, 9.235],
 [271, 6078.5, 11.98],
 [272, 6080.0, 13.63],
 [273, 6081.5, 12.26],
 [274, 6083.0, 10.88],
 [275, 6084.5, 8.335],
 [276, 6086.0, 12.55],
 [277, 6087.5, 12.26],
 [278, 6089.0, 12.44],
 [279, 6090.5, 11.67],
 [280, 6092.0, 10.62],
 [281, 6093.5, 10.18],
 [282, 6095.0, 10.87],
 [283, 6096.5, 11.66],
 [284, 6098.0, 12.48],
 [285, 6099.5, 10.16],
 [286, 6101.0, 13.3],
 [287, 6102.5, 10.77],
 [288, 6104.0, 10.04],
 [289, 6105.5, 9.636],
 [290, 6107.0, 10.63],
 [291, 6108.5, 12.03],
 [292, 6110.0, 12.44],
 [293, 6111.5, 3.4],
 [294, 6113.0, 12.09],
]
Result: 0.04 mag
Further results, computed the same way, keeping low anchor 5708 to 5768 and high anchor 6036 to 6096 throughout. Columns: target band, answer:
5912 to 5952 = 0.06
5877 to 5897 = 0.13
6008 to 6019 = 0.09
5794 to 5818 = 0.03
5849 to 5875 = 0.05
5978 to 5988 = 0.14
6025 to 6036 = 0.06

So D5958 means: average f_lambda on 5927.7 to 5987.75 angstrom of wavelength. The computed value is 11.6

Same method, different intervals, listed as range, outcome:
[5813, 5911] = 11.8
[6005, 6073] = 12.1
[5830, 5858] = 12.2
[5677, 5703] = 11.8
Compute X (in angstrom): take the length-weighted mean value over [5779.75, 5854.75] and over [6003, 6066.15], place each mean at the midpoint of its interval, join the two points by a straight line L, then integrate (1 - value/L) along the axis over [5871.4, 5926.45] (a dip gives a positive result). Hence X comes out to 1.96 angstrom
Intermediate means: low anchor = 12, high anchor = 12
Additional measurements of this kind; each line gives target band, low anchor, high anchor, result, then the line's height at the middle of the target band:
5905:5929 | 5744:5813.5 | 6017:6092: 1.04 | 12.2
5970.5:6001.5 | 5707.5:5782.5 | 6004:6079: 0.75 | 12.1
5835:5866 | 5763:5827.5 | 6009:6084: 0.57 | 12.1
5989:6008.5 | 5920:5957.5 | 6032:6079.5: 1.11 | 12.1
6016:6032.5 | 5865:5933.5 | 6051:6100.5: 0.75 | 11.9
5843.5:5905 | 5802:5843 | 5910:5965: 1.70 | 11.9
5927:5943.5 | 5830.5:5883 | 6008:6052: 0.46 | 12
